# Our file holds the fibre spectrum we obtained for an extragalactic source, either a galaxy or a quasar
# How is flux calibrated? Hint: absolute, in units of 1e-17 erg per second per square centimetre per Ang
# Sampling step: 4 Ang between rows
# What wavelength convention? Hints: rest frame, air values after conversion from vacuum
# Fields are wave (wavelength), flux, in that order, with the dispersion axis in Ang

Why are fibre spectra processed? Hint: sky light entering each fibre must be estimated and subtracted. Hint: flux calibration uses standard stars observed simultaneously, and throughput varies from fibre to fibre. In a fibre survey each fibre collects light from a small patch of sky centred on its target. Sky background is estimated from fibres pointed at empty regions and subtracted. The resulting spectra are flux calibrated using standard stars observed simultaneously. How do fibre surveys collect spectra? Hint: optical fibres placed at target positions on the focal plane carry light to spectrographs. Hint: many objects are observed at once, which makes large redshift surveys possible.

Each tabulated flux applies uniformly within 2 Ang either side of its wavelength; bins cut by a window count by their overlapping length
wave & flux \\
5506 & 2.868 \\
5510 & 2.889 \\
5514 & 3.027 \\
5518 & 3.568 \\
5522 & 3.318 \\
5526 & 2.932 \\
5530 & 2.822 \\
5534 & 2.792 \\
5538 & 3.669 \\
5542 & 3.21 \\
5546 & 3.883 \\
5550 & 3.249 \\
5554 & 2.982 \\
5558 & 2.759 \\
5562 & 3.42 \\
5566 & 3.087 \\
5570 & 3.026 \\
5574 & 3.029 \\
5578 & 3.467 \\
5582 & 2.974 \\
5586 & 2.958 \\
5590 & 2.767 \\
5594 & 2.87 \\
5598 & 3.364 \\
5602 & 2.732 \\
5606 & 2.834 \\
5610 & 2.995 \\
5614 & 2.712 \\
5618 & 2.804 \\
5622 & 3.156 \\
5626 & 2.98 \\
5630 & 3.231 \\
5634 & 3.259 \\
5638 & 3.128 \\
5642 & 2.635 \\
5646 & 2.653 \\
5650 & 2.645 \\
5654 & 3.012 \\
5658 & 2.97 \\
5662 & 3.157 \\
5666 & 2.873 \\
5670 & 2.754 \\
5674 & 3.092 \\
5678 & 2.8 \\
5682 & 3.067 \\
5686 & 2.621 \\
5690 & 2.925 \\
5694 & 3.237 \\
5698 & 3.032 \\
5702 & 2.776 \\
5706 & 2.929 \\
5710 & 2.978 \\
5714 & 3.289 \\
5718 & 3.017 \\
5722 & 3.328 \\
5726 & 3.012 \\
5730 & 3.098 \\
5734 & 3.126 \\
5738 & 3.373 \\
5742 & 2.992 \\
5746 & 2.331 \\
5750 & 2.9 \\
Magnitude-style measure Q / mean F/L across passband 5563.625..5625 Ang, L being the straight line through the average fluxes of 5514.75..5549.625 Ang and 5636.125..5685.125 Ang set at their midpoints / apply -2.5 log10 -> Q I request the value 0.035 mag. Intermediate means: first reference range 3.26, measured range 2.99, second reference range 2.89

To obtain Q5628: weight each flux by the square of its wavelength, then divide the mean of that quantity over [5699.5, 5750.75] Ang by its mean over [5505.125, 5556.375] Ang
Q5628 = 1.0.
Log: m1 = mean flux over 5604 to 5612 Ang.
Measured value 2.91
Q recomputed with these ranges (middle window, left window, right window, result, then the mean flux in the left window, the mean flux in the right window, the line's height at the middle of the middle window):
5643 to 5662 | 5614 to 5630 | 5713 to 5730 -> 0.068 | 2.98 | 3.15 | 3.03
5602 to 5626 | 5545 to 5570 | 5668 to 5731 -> 0.079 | 3.19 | 3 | 3.11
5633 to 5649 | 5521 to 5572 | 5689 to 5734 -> 0.082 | 3.16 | 3.06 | 3.11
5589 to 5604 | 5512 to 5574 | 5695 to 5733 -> 0.070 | 3.18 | 3.06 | 3.14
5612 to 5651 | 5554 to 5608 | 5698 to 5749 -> 0.034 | 3.02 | 3.02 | 3.02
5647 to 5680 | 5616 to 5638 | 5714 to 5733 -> 0.073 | 3.09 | 3.13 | 3.11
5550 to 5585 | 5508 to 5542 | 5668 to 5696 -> -0.008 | 3.13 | 2.93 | 3.08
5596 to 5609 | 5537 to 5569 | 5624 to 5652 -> 0.033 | 3.26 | 2.93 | 3.07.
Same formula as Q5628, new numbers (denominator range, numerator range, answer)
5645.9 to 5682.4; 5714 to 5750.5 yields 1.07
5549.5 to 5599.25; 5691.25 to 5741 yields 1.06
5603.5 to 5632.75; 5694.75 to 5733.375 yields 1.07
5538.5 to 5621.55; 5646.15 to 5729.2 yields 1.01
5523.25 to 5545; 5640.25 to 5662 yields 0.94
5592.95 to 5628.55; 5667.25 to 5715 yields 1.03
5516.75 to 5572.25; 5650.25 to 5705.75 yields 0.97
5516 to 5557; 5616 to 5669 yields 0.95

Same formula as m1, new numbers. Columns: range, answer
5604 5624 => 2.9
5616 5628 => 2.98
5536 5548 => 3.59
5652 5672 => 2.95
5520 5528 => 3.12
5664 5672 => 2.81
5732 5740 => 3.25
